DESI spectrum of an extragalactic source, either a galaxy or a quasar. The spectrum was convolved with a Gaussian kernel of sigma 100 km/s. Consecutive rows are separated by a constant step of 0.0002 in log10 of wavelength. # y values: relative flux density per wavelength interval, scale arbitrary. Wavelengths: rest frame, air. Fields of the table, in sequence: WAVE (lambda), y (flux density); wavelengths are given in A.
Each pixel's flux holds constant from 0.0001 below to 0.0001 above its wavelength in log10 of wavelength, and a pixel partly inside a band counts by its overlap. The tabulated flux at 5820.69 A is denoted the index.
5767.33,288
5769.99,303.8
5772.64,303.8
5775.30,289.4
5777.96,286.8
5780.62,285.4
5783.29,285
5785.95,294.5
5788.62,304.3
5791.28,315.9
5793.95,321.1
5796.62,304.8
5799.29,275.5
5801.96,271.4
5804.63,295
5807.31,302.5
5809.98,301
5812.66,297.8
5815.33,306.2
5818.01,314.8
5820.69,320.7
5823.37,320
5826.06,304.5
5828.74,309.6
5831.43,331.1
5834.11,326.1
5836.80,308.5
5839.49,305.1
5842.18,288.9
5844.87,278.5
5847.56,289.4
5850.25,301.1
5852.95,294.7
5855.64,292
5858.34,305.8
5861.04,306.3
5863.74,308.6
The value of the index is 320.7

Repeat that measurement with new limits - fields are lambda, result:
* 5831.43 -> 331.1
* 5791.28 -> 315.9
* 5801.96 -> 271.4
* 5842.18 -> 288.9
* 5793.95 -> 321.1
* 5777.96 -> 286.8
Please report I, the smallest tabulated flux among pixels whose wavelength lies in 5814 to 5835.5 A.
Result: 304.5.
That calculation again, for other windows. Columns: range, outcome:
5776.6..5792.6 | 285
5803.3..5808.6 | 295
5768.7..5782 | 285.4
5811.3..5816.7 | 297.8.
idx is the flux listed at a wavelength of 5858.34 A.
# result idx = 305.8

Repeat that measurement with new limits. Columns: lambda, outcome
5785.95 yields 294.5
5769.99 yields 303.8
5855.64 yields 292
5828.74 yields 309.6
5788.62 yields 304.3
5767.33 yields 288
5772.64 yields 303.8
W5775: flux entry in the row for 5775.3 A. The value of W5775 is 289.4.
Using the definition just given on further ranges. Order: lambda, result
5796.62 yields 304.8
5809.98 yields 301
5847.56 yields 289.4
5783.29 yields 285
